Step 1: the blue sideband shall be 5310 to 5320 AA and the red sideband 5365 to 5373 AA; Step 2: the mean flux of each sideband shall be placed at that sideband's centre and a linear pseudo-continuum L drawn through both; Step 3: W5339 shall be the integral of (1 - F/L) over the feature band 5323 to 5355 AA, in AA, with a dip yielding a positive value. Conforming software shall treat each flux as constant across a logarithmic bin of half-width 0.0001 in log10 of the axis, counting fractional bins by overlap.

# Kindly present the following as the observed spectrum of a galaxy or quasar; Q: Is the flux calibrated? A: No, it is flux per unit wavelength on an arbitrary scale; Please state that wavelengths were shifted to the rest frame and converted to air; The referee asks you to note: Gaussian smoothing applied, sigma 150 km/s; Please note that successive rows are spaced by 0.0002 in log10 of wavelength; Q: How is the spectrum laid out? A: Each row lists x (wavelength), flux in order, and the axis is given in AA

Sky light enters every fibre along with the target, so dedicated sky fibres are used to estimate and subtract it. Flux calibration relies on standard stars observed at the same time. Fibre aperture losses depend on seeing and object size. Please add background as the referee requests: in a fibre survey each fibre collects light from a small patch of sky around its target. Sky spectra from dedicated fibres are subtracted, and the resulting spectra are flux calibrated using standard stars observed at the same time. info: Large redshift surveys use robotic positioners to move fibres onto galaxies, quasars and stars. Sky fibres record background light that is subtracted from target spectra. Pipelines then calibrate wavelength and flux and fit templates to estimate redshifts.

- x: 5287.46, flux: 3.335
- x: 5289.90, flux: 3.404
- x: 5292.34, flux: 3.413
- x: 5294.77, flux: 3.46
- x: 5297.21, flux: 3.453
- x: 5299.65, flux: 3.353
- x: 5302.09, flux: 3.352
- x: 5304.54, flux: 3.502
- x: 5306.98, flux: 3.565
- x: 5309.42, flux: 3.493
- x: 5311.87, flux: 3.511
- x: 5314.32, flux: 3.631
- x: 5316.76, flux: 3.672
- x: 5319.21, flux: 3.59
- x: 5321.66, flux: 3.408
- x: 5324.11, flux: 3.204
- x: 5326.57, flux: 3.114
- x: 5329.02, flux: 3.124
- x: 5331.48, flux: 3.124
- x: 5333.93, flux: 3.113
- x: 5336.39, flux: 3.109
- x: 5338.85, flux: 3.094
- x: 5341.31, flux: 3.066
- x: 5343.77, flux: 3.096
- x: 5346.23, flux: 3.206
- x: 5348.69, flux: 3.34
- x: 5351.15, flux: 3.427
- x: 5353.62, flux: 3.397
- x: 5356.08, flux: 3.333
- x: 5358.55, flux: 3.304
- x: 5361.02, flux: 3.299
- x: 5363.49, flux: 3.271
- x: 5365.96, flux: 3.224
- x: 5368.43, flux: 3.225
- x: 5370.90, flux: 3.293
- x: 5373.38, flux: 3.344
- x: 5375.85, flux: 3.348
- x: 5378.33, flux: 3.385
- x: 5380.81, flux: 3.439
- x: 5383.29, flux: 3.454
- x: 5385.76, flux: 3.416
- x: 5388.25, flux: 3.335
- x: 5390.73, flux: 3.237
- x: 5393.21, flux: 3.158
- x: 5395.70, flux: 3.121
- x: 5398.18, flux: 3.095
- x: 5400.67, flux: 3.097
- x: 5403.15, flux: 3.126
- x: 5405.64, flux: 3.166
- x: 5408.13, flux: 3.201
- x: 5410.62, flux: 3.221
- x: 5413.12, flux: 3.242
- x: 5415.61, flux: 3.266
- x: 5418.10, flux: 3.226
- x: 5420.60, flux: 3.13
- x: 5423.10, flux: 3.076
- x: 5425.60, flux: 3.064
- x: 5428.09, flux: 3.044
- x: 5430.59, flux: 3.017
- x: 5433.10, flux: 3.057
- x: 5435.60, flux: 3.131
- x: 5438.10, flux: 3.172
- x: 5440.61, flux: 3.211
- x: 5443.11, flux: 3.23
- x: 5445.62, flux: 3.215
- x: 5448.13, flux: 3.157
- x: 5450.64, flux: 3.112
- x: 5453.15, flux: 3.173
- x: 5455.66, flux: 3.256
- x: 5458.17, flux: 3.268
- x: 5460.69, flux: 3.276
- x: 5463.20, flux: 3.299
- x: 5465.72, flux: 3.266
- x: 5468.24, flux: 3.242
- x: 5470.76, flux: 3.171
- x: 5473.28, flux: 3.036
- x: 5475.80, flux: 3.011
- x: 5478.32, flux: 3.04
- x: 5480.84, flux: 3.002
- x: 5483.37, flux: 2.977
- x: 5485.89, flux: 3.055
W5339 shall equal 2.4 AA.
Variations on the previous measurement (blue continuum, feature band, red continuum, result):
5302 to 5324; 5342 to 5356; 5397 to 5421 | 0.42 AA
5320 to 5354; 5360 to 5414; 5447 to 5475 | -0.97 AA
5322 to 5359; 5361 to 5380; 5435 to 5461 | -0.58 AA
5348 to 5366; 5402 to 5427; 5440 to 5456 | 0.54 AA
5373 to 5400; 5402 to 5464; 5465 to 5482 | 0.42 AA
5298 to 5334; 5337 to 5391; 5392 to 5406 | -1.00 AA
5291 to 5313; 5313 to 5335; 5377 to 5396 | 0.57 AA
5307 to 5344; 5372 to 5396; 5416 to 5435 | -1.12 AA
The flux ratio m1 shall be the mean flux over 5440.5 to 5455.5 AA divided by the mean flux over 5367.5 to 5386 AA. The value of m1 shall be 0.9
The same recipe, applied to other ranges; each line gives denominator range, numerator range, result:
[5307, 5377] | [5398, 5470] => 0.96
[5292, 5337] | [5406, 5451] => 0.93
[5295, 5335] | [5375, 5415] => 0.96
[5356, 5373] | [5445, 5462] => 0.98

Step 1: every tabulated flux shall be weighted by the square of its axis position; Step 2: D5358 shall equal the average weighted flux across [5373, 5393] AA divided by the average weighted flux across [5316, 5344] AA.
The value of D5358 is 1.06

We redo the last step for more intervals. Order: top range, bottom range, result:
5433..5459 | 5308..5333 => 0.99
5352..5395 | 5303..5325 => 0.97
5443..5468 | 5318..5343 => 1.06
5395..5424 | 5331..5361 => 1.01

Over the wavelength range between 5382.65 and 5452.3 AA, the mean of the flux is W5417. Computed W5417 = 3.18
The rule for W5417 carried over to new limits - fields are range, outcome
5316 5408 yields 3.26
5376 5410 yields 3.25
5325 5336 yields 3.12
